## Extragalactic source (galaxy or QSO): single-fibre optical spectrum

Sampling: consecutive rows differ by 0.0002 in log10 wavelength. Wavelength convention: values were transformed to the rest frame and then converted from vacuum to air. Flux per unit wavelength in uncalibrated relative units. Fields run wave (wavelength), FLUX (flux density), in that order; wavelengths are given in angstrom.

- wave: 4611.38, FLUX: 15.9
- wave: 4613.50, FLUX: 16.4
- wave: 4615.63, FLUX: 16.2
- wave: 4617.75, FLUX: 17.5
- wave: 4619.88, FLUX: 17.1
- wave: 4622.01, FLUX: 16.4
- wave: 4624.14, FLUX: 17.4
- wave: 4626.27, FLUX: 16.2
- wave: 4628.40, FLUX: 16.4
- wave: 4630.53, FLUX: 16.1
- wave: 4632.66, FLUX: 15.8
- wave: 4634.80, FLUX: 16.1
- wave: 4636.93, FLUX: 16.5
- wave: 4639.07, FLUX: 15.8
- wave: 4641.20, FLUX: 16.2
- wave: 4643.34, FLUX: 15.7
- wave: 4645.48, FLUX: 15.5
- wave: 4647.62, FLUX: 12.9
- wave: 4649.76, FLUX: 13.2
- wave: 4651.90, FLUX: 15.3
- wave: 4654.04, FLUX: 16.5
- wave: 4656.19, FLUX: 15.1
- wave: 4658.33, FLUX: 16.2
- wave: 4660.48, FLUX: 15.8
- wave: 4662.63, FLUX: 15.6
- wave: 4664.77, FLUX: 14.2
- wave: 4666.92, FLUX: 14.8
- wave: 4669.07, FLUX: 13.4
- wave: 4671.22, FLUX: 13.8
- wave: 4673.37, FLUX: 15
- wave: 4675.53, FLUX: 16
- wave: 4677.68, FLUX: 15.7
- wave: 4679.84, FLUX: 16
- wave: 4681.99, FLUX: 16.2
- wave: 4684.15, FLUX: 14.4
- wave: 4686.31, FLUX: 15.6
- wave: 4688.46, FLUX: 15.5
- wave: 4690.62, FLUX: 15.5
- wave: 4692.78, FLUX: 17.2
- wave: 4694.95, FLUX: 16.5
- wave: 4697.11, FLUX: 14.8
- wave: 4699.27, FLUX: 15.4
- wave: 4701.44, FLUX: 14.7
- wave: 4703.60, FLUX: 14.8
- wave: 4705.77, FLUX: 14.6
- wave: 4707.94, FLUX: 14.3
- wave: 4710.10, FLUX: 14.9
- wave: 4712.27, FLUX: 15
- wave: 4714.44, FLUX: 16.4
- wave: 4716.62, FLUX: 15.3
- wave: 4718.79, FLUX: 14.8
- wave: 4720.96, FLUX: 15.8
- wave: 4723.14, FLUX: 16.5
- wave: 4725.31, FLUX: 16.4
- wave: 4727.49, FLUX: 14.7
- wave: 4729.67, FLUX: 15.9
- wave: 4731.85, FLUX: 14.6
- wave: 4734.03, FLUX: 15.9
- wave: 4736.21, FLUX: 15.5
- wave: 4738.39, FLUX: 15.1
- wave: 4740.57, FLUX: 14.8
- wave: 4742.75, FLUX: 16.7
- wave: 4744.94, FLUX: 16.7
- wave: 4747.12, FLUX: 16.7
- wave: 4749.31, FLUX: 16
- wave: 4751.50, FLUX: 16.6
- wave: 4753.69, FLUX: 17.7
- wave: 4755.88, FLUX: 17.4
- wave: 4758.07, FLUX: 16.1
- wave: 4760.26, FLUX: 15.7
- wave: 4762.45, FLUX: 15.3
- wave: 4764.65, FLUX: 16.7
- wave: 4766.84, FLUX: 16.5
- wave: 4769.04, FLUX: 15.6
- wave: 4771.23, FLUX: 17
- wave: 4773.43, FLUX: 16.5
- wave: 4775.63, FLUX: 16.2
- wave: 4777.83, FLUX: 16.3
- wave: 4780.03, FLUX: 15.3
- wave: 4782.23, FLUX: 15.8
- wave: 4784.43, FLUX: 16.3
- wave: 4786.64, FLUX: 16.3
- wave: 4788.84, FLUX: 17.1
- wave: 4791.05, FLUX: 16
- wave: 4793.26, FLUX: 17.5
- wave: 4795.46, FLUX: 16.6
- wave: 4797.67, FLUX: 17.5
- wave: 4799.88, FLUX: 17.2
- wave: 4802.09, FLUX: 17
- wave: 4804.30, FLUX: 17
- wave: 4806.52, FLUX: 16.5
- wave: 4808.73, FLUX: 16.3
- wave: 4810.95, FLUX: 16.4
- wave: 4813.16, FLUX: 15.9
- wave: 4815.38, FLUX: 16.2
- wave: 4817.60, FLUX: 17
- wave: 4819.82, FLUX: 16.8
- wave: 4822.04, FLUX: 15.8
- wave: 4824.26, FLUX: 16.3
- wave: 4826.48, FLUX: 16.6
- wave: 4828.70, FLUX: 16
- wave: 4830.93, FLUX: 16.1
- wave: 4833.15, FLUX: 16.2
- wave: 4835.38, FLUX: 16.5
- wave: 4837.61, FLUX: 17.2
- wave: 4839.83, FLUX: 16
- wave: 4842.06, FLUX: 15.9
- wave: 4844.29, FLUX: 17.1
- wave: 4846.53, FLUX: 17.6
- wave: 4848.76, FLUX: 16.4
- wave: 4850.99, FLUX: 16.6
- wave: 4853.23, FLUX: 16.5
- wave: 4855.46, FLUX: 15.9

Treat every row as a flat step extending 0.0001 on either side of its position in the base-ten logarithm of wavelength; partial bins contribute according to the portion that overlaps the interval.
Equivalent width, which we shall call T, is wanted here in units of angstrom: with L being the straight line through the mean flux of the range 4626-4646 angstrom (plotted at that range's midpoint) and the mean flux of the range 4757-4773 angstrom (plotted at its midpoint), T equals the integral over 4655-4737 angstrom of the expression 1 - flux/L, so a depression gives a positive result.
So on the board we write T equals 3.83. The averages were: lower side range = 16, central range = 15.3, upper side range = 16.1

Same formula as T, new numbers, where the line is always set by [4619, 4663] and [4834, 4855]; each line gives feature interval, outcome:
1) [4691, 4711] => 1.0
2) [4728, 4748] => 0.6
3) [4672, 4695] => 0.3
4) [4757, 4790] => 0.3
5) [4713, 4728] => 0.4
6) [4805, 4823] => 0.1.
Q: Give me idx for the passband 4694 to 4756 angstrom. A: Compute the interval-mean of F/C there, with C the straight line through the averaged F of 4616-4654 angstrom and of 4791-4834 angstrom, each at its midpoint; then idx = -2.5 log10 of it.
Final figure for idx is 0.041 mag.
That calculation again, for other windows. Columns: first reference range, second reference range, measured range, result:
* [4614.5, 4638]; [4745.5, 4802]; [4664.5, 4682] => 0.106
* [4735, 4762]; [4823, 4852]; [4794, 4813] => -0.026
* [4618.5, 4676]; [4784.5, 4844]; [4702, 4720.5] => 0.061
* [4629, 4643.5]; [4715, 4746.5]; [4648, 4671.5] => 0.076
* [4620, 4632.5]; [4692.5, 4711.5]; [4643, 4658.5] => 0.077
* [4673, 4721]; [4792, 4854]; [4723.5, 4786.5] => -0.009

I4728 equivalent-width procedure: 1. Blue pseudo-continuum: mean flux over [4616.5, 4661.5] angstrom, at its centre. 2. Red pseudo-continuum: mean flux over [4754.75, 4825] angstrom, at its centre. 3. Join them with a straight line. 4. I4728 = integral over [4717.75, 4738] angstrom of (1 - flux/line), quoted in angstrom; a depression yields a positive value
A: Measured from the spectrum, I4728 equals 0.83 angstrom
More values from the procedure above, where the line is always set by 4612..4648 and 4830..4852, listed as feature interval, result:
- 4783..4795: -0.1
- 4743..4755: -0.3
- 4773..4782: 0.2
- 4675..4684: 0.3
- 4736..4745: 0.4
